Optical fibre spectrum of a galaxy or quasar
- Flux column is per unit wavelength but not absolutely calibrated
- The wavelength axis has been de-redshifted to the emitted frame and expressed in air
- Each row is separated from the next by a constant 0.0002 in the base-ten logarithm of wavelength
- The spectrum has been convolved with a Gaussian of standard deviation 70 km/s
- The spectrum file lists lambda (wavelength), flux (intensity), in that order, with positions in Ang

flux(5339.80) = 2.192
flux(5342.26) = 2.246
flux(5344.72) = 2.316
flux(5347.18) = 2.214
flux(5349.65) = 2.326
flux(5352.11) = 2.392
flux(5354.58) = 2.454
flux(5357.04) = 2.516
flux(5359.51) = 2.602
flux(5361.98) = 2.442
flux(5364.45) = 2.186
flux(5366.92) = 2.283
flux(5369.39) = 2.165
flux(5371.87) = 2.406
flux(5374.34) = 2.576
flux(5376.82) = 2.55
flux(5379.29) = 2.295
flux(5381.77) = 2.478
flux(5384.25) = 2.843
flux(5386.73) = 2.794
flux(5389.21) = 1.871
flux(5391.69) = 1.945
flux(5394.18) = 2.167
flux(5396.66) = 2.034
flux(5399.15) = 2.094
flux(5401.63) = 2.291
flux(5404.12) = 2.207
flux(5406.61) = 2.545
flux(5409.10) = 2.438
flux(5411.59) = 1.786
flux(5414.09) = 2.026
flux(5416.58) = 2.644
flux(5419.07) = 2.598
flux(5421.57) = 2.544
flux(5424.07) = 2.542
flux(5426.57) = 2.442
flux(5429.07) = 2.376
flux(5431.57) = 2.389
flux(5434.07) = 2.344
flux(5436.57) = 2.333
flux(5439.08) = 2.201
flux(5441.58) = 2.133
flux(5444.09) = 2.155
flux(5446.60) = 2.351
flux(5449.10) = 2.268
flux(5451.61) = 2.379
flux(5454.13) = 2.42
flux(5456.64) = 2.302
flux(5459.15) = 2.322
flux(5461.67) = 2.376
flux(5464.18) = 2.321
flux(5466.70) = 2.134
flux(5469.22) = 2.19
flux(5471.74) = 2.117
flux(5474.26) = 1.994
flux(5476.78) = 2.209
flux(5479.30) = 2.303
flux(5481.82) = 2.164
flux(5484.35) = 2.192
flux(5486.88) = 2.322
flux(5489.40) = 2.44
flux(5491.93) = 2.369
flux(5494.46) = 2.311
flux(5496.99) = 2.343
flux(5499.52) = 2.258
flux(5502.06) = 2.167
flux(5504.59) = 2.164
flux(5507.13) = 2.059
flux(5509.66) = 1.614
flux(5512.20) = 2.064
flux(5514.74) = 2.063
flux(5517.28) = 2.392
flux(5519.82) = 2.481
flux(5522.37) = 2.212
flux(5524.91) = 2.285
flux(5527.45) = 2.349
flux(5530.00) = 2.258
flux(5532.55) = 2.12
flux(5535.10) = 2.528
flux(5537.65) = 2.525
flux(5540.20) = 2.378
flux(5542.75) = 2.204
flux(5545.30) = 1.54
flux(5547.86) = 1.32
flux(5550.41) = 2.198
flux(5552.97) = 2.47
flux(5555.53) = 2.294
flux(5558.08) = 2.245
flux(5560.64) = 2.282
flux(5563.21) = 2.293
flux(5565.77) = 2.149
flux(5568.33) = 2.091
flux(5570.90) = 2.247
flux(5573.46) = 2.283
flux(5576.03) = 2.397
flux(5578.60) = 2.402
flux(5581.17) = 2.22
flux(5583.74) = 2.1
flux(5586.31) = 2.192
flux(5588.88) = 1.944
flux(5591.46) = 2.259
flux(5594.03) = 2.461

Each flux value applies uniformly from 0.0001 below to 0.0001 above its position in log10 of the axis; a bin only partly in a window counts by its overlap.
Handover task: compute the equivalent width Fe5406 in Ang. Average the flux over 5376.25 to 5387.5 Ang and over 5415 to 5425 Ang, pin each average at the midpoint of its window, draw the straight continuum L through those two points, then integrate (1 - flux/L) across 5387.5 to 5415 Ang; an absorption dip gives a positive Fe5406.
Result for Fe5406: 4.65 Ang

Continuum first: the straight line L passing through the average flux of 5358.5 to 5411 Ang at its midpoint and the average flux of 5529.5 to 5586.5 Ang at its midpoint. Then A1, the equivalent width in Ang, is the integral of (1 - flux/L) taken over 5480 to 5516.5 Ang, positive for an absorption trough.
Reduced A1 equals 1.1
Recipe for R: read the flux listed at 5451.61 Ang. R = 2.379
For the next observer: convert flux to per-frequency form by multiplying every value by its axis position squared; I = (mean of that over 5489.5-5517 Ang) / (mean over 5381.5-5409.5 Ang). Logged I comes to 0.98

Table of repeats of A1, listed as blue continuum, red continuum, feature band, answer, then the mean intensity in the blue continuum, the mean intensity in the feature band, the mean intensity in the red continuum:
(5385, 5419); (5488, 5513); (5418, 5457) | -2.5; 2.24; 2.36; 2.18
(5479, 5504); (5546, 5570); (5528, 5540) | -0.9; 2.28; 2.36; 2.14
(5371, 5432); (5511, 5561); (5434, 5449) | 0.4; 2.35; 2.25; 2.21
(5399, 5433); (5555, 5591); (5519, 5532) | -0.2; 2.36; 2.3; 2.22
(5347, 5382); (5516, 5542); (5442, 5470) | 0.9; 2.39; 2.29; 2.35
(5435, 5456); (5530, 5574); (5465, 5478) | 0.7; 2.28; 2.13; 2.19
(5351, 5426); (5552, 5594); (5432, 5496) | 1.2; 2.36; 2.27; 2.25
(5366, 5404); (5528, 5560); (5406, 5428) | -1.0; 2.32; 2.39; 2.18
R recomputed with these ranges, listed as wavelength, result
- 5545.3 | 1.54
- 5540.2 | 2.378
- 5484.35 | 2.192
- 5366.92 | 2.283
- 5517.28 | 2.392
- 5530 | 2.258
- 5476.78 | 2.209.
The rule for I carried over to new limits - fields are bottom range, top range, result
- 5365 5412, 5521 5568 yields 1.01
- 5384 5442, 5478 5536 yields 1.00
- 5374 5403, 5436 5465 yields 1.01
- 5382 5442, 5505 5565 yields 0.98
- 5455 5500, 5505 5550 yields 0.96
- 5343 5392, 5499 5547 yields 0.97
